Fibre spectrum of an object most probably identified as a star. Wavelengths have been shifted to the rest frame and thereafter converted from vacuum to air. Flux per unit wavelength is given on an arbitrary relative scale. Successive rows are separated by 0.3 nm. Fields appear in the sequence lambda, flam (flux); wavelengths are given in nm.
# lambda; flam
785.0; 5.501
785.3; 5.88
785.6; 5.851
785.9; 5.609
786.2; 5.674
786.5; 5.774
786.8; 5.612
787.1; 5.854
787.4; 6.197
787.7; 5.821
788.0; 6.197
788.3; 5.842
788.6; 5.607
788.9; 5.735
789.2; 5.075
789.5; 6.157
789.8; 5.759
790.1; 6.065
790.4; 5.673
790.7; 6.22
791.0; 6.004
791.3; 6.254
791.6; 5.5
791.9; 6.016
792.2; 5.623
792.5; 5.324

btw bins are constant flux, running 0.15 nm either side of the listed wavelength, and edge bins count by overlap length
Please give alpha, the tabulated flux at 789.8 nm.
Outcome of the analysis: 5.759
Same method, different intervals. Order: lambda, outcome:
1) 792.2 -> 5.623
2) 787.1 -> 5.854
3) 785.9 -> 5.609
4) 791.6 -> 5.5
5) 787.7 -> 5.821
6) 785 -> 5.501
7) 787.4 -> 6.197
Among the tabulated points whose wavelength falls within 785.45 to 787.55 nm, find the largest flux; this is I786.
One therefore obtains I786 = 6.197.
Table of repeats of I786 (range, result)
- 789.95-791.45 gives 6.254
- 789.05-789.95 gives 6.157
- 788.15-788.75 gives 5.842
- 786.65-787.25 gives 5.854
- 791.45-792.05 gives 6.016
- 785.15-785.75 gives 5.88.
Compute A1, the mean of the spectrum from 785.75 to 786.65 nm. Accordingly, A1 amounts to 5.69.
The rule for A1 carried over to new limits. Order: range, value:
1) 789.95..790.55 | 5.87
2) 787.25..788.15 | 6.07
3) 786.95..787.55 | 6.03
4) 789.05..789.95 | 5.66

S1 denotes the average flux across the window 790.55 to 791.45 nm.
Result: 6.16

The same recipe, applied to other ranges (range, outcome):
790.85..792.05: 5.94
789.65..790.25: 5.91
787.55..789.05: 5.84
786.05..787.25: 5.73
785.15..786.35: 5.75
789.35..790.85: 5.97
